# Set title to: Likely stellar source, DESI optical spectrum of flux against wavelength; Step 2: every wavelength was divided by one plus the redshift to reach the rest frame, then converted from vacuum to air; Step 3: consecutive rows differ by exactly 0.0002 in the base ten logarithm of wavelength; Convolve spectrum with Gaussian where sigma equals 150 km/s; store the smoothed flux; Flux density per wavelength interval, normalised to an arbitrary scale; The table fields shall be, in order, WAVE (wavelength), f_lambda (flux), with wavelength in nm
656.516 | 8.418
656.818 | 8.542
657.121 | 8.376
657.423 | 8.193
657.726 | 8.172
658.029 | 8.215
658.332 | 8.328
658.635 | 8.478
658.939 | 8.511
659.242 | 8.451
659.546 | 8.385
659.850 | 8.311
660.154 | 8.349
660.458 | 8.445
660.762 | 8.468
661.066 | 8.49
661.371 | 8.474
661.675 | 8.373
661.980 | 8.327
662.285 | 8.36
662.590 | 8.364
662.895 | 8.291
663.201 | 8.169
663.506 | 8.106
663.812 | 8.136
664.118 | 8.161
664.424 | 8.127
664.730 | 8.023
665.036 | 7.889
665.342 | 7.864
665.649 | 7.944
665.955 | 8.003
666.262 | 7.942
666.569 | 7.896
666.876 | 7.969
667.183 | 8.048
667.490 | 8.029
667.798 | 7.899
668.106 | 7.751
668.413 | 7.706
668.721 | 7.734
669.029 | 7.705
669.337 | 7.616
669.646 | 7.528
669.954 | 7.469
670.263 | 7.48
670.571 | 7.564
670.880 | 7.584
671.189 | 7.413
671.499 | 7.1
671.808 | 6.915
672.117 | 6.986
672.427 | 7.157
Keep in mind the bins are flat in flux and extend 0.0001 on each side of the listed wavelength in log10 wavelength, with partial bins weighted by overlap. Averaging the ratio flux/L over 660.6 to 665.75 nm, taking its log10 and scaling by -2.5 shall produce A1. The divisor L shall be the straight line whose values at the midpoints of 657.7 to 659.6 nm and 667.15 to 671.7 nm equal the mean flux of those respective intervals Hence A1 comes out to -0.02 mag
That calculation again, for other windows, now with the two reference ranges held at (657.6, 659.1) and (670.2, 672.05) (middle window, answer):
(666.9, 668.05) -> -0.05 mag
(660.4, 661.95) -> -0.04 mag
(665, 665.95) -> -0.02 mag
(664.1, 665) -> -0.03 mag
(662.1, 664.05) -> -0.04 mag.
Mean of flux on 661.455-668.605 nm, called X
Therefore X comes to 8.06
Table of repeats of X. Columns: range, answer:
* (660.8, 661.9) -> 8.44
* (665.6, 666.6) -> 7.95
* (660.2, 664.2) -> 8.32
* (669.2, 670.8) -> 7.53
